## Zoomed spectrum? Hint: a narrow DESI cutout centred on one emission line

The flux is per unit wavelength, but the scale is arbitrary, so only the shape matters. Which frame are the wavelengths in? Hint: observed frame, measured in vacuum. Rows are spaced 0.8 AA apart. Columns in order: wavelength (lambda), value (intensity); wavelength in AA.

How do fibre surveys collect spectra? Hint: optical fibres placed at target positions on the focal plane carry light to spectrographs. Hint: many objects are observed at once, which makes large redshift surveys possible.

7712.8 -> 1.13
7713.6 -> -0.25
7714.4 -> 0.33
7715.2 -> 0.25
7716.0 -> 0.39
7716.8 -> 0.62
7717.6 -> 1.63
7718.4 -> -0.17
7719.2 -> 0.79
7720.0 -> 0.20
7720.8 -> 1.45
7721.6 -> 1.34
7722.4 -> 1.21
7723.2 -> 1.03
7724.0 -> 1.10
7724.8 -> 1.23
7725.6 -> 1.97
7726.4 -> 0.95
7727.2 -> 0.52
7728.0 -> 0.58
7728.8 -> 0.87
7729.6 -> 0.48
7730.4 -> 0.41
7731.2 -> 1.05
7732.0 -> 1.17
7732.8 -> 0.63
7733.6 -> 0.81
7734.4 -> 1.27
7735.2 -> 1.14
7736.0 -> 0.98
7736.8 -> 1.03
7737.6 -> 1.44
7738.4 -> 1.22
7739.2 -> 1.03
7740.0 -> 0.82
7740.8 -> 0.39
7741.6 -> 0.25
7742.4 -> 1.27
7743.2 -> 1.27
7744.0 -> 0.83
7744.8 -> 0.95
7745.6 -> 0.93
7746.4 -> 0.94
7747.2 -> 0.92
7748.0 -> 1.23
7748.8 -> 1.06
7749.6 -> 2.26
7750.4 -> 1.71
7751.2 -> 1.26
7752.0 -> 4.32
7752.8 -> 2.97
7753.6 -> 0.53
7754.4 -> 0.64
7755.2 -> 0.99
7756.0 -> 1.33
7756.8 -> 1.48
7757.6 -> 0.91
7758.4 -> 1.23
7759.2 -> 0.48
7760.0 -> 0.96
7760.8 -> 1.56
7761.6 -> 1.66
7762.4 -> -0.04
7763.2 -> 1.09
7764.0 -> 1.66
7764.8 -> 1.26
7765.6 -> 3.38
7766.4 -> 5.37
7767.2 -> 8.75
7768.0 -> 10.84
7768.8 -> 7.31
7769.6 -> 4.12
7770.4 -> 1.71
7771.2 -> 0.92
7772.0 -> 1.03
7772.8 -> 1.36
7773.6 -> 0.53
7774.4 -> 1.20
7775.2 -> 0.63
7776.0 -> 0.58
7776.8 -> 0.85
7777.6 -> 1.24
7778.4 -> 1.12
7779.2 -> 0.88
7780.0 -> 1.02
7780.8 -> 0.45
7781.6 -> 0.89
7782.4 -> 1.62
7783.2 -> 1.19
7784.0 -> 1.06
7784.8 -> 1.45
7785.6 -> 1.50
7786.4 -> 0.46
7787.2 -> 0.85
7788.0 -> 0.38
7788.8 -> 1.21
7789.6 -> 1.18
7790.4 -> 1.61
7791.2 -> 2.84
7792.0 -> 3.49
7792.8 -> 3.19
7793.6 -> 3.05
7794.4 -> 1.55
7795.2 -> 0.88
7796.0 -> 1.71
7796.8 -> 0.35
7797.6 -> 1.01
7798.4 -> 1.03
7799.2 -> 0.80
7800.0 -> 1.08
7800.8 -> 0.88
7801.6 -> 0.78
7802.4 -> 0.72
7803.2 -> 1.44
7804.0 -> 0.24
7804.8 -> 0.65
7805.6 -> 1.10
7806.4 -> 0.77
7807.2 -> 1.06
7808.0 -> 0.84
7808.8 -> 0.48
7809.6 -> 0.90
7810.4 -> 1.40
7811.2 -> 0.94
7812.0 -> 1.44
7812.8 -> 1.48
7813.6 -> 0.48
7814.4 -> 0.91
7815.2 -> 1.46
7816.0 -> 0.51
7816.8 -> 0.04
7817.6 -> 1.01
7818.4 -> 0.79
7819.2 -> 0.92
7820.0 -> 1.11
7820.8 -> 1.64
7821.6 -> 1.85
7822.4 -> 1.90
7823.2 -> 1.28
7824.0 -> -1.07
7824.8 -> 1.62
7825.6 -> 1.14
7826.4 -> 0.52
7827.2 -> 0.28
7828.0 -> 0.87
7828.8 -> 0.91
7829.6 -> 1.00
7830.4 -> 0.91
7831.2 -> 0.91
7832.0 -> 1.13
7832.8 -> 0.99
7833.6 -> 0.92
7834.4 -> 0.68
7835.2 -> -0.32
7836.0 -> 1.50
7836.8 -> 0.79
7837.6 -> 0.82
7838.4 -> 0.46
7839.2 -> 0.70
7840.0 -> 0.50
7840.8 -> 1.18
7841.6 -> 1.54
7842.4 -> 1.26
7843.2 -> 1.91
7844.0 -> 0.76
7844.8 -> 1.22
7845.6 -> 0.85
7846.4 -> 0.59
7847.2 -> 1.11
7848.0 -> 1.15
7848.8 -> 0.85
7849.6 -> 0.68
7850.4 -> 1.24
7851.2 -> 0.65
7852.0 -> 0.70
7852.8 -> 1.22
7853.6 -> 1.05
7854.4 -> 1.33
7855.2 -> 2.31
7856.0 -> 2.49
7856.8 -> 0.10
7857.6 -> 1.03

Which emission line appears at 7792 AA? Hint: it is [N II] 6583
